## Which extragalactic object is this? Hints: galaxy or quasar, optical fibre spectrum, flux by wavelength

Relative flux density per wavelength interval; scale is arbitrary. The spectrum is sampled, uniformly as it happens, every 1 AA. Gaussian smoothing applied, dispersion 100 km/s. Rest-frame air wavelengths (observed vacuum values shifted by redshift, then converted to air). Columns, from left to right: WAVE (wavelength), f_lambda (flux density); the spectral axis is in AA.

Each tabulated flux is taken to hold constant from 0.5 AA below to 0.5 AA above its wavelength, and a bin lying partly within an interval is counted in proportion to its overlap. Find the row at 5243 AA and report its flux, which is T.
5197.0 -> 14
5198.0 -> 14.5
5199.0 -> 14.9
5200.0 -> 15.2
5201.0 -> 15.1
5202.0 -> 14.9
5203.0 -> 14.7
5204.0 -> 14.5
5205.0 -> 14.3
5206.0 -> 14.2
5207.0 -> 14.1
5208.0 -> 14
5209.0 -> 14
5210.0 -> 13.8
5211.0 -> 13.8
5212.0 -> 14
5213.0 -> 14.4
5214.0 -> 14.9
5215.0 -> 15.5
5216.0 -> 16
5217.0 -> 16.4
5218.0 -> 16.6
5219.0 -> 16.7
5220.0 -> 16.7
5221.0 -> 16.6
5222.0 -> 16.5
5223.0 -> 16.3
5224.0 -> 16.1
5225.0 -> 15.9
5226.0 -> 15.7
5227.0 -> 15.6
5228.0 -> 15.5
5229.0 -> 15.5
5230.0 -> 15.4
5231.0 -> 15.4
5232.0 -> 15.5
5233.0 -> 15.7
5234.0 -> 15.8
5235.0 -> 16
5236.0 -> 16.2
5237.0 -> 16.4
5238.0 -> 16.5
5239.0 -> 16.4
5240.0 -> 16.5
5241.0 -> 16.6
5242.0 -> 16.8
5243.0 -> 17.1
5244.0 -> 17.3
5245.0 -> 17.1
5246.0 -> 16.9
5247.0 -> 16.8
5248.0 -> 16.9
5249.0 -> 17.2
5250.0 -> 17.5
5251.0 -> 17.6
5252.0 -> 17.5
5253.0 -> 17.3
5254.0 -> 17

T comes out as 17.1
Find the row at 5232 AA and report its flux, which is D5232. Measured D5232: 15.5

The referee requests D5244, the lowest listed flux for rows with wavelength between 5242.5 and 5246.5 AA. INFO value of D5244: 16.9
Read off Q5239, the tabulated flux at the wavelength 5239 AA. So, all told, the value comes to 16.4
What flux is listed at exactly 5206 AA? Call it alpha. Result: 14.2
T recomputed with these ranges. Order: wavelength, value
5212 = 14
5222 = 16.5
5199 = 14.9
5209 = 14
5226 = 15.7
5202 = 14.9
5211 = 13.8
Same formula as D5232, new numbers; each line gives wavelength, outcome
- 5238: 16.5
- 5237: 16.4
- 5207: 14.1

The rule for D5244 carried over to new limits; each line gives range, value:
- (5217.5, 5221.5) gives 16.6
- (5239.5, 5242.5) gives 16.5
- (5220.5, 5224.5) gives 16.1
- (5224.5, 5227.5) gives 15.6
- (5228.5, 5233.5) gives 15.4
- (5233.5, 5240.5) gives 15.8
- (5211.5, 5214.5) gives 14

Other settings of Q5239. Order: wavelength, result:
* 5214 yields 14.9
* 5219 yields 16.7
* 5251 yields 17.6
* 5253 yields 17.3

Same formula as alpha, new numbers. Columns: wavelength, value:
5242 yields 16.8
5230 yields 15.4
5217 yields 16.4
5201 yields 15.1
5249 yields 17.2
